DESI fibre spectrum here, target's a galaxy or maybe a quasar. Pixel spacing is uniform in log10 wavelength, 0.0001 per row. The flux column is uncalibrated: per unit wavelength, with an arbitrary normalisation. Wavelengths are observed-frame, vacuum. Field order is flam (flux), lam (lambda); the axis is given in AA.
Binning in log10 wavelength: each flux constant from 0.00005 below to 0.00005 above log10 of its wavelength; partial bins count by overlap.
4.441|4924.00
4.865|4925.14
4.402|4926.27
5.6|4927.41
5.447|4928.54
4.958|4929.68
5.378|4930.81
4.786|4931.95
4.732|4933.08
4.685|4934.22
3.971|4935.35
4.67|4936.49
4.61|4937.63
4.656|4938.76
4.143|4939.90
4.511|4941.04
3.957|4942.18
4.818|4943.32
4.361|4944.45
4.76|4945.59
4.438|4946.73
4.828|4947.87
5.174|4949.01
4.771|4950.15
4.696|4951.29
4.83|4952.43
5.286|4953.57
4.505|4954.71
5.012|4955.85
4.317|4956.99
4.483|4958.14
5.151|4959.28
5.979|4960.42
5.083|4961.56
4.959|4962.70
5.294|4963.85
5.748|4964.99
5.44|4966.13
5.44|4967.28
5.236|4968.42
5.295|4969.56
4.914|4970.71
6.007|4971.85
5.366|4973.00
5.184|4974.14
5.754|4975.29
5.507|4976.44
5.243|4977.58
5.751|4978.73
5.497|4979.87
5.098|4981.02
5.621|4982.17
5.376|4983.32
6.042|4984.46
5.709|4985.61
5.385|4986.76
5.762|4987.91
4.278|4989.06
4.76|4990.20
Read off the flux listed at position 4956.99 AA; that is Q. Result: 4.317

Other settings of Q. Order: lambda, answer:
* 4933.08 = 4.732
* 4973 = 5.366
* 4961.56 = 5.083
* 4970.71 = 4.914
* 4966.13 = 5.44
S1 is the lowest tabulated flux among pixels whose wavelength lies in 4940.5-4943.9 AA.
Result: 3.957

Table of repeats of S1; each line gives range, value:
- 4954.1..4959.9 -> 4.317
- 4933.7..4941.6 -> 3.971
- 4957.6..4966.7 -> 4.483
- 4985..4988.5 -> 5.385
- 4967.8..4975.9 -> 4.914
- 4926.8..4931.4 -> 4.958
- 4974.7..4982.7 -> 5.098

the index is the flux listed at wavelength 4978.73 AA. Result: 5.751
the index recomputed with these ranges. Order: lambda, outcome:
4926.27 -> 4.402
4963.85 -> 5.294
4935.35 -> 3.971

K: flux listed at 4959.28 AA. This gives 5.151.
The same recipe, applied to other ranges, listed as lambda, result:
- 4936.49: 4.67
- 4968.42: 5.236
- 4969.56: 5.295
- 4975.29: 5.754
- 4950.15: 4.771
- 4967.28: 5.44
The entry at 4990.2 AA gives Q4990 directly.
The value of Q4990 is 4.76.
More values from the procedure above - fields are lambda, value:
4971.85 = 6.007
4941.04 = 4.511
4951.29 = 4.696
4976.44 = 5.507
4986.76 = 5.385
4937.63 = 4.61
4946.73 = 4.438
